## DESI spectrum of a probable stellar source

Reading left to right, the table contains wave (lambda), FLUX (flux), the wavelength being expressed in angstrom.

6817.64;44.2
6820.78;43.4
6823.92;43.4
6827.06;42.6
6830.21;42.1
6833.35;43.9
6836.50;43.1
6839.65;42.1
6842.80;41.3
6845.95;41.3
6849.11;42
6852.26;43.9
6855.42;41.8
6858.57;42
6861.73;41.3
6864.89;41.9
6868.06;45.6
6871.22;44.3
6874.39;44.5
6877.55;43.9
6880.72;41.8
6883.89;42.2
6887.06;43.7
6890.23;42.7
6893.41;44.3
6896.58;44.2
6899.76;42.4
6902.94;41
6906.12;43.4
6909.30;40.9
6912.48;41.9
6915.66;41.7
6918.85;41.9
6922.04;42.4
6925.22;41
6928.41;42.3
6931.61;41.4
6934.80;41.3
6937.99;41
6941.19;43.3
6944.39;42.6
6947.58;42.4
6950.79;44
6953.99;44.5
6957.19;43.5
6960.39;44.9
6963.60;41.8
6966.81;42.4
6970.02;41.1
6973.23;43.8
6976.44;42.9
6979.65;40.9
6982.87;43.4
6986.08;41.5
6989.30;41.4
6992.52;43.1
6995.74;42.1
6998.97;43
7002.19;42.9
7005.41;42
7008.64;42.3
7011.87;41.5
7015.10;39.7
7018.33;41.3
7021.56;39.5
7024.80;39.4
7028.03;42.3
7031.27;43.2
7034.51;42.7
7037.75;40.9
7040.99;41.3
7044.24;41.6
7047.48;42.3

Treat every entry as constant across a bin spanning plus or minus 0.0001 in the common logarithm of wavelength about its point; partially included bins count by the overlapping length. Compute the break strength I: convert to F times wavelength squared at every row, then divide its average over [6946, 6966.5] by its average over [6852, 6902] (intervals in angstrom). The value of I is 1.03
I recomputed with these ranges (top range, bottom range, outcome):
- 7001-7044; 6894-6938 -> 1.02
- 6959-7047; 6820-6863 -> 1.04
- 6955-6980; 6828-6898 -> 1.03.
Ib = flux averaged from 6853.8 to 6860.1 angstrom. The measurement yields 41.9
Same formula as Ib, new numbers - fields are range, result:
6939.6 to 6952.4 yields 43.1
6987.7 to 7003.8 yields 42.5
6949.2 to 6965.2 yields 43.8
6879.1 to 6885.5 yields 42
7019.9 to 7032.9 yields 41.1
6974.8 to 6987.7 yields 42.2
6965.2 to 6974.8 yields 42.4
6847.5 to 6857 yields 42.6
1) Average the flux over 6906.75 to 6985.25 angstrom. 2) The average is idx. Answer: 42.4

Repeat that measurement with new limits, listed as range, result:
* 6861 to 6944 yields 42.6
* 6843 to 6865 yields 42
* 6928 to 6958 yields 42.6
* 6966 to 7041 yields 41.9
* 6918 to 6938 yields 41.7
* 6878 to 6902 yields 43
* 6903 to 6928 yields 41.9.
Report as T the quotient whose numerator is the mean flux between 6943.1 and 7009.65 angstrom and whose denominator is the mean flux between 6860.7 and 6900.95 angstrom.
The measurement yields 0.99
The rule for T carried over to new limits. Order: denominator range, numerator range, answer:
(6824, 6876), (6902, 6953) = 0.98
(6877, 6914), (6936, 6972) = 1.00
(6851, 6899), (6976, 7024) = 0.97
